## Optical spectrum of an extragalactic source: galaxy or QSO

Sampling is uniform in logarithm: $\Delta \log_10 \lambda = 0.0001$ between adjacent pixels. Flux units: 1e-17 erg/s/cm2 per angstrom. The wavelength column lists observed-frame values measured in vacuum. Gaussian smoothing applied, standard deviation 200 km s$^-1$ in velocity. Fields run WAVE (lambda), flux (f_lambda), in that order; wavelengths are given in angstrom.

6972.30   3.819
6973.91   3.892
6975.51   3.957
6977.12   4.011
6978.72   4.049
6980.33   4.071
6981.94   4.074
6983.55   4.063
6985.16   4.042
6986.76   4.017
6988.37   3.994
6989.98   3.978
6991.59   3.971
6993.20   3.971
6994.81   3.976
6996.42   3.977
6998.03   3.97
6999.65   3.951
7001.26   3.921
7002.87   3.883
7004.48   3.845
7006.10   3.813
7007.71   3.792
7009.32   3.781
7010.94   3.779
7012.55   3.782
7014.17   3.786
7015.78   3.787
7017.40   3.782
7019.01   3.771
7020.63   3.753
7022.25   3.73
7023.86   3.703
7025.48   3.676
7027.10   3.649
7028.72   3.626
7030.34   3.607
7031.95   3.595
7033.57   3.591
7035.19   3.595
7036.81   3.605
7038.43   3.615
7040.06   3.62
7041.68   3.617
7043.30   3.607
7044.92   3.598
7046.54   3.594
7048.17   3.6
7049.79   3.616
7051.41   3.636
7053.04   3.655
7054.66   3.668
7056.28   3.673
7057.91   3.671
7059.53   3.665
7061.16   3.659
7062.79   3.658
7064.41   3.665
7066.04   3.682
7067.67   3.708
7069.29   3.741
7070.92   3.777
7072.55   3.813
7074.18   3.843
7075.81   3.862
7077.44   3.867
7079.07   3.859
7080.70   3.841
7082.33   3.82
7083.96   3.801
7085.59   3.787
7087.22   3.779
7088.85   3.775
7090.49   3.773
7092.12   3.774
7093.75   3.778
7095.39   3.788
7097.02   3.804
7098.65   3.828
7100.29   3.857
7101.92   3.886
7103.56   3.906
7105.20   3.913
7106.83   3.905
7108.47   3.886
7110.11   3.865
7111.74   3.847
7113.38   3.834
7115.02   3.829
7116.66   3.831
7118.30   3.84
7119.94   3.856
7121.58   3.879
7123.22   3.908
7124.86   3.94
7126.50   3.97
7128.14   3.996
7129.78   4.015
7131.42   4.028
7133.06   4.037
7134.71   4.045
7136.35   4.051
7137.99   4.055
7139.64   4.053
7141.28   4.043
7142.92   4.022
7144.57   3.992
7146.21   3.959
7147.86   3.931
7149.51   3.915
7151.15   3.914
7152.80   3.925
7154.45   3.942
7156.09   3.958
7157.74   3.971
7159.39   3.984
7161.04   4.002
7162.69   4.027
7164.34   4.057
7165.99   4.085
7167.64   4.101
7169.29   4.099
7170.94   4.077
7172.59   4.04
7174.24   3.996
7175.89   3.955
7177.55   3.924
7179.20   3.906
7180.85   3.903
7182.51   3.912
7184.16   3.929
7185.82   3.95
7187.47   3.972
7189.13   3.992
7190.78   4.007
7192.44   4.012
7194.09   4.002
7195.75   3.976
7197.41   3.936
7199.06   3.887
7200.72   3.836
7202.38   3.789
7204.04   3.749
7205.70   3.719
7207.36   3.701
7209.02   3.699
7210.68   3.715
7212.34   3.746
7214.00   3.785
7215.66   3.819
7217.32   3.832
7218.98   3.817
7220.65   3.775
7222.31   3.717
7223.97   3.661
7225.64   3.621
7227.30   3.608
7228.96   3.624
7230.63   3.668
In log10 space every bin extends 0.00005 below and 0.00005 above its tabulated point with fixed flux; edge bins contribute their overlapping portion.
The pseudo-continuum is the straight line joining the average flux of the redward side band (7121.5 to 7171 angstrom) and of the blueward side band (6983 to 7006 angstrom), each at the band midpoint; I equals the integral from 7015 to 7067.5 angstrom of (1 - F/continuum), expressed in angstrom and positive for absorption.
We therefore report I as 4.20 angstrom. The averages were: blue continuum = 3.96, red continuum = 4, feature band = 3.66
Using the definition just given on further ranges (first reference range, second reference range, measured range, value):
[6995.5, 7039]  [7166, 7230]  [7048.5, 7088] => 0.5 angstrom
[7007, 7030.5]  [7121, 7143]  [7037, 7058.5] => 1.0 angstrom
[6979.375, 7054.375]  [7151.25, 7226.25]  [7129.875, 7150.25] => -0.8 angstrom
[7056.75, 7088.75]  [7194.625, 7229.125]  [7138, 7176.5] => -2.4 angstrom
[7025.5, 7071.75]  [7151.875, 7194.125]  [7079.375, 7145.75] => -1.3 angstrom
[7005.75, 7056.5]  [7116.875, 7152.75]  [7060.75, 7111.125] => 0.4 angstrom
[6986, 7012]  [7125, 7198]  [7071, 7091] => 0.7 angstrom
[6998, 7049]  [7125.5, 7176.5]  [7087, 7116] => 0.4 angstrom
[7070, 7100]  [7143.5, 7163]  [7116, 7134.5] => -0.2 angstrom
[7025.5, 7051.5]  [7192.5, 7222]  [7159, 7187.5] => -1.7 angstrom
